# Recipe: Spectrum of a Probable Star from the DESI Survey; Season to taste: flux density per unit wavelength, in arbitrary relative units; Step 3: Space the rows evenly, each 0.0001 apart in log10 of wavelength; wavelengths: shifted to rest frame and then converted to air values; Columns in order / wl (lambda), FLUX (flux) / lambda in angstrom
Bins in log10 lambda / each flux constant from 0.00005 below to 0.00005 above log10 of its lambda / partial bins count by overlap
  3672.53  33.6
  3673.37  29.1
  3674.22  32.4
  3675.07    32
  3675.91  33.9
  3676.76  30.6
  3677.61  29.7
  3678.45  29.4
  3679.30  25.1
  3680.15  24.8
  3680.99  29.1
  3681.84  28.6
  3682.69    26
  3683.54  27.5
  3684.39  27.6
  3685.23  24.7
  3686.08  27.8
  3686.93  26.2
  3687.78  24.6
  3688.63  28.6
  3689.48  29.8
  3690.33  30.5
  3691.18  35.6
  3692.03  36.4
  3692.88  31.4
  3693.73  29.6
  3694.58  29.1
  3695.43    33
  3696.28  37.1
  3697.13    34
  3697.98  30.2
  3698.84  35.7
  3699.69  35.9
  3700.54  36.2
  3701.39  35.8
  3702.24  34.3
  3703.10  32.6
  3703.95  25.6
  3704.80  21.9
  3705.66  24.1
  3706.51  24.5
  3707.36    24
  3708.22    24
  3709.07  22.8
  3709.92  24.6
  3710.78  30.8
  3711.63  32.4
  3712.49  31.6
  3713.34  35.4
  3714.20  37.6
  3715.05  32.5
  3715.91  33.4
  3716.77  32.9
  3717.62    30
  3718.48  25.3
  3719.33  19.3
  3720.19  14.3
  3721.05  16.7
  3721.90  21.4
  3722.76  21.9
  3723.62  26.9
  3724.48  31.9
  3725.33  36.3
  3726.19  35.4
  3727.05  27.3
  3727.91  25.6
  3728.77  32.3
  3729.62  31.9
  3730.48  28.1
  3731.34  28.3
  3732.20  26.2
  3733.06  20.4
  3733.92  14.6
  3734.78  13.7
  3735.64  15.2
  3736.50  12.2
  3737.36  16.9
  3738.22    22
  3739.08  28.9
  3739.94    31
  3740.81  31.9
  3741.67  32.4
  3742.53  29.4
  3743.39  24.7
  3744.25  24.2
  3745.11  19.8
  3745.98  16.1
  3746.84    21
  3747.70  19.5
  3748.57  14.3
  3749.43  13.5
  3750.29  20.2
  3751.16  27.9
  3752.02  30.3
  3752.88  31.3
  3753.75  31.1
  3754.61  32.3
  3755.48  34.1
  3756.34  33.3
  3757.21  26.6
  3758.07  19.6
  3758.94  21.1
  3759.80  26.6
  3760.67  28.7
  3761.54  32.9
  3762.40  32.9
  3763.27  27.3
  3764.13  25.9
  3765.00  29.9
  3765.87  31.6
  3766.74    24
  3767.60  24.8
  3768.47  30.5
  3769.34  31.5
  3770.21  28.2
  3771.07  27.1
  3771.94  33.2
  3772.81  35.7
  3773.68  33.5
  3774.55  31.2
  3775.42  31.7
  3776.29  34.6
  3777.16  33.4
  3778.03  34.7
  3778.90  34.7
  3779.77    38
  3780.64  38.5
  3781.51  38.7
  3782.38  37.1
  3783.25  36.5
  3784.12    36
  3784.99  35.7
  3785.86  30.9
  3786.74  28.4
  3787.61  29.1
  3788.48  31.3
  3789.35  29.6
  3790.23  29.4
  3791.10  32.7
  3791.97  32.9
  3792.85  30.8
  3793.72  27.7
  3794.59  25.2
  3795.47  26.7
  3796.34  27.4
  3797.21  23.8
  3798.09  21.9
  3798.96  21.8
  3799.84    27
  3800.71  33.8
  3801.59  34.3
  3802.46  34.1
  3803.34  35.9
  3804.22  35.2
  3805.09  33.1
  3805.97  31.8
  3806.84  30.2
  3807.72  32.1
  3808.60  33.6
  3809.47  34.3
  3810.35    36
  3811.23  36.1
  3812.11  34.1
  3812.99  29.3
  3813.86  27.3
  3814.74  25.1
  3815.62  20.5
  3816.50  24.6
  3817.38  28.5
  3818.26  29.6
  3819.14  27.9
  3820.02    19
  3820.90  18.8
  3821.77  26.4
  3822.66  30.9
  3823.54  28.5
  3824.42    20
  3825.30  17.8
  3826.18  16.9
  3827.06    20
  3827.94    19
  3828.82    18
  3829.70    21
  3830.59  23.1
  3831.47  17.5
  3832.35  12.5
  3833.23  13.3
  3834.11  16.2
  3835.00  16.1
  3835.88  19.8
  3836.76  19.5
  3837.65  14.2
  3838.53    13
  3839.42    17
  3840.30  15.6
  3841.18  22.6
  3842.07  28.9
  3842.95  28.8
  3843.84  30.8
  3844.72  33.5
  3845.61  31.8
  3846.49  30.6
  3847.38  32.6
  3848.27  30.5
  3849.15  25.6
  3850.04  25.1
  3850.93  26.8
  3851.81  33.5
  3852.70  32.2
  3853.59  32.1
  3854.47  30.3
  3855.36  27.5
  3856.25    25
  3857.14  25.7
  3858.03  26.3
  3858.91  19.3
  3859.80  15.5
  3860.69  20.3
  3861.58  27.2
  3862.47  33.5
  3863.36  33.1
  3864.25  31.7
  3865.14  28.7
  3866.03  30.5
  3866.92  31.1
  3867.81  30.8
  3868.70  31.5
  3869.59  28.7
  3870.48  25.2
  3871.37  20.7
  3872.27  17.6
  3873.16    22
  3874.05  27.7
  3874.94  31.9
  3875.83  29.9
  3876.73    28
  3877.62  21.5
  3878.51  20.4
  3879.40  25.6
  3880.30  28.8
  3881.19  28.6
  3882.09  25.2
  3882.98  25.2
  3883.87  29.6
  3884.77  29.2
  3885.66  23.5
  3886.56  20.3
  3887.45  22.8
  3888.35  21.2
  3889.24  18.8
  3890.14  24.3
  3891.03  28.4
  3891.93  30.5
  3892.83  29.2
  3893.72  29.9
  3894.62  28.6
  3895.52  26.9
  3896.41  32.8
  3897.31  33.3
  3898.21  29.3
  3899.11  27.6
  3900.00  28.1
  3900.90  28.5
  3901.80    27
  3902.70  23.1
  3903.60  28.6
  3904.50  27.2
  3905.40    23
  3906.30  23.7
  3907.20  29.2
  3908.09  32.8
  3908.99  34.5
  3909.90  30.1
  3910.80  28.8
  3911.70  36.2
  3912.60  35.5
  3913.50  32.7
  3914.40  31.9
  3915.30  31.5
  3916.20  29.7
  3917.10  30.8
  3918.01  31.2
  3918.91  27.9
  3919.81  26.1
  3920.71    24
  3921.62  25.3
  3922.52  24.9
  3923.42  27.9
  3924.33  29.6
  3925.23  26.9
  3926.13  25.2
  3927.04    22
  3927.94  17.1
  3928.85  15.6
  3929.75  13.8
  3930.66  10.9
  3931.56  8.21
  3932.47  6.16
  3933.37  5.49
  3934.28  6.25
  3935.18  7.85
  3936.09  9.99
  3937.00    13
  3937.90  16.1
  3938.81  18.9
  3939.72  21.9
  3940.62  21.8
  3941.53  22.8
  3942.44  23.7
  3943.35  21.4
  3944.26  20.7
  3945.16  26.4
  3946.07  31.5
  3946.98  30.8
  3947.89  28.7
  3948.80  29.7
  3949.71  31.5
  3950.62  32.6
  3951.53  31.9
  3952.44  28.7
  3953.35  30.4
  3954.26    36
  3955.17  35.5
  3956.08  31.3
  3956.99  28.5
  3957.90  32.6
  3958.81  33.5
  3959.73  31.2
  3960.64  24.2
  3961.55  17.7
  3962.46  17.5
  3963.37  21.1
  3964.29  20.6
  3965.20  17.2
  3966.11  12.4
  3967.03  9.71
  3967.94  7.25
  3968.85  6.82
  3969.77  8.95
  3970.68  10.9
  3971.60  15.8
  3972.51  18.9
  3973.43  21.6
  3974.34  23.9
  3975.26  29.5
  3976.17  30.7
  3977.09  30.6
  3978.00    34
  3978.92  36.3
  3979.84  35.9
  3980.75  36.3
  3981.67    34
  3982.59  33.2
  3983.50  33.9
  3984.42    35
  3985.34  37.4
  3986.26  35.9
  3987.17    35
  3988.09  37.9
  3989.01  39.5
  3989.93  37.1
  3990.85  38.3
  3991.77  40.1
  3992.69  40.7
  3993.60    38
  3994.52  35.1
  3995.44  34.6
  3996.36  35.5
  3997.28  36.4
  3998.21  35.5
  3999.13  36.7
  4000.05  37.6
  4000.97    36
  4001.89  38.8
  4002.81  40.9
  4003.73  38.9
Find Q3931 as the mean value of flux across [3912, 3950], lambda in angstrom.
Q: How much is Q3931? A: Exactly 22.5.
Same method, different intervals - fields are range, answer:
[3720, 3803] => 28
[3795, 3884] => 26.1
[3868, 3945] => 24.6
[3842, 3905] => 27.4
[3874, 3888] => 26.1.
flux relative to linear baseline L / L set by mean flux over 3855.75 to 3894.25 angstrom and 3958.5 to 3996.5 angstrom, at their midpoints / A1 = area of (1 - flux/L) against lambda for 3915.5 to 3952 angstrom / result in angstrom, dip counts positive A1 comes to 7.0 angstrom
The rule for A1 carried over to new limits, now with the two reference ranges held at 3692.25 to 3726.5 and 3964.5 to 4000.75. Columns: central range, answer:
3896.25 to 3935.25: 5.91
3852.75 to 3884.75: 2.85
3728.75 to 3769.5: 5.54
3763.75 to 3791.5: -2.59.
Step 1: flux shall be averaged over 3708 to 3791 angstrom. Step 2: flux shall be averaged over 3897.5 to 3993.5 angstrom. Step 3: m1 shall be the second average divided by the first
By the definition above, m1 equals 0.93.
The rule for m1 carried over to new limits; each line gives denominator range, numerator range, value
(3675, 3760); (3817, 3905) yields 0.93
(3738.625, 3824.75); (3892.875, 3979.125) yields 0.84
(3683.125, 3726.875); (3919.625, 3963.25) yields 0.79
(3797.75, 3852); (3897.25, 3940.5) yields 0.93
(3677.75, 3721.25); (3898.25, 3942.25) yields 0.81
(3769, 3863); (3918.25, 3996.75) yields 0.92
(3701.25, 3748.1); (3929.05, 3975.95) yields 0.80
